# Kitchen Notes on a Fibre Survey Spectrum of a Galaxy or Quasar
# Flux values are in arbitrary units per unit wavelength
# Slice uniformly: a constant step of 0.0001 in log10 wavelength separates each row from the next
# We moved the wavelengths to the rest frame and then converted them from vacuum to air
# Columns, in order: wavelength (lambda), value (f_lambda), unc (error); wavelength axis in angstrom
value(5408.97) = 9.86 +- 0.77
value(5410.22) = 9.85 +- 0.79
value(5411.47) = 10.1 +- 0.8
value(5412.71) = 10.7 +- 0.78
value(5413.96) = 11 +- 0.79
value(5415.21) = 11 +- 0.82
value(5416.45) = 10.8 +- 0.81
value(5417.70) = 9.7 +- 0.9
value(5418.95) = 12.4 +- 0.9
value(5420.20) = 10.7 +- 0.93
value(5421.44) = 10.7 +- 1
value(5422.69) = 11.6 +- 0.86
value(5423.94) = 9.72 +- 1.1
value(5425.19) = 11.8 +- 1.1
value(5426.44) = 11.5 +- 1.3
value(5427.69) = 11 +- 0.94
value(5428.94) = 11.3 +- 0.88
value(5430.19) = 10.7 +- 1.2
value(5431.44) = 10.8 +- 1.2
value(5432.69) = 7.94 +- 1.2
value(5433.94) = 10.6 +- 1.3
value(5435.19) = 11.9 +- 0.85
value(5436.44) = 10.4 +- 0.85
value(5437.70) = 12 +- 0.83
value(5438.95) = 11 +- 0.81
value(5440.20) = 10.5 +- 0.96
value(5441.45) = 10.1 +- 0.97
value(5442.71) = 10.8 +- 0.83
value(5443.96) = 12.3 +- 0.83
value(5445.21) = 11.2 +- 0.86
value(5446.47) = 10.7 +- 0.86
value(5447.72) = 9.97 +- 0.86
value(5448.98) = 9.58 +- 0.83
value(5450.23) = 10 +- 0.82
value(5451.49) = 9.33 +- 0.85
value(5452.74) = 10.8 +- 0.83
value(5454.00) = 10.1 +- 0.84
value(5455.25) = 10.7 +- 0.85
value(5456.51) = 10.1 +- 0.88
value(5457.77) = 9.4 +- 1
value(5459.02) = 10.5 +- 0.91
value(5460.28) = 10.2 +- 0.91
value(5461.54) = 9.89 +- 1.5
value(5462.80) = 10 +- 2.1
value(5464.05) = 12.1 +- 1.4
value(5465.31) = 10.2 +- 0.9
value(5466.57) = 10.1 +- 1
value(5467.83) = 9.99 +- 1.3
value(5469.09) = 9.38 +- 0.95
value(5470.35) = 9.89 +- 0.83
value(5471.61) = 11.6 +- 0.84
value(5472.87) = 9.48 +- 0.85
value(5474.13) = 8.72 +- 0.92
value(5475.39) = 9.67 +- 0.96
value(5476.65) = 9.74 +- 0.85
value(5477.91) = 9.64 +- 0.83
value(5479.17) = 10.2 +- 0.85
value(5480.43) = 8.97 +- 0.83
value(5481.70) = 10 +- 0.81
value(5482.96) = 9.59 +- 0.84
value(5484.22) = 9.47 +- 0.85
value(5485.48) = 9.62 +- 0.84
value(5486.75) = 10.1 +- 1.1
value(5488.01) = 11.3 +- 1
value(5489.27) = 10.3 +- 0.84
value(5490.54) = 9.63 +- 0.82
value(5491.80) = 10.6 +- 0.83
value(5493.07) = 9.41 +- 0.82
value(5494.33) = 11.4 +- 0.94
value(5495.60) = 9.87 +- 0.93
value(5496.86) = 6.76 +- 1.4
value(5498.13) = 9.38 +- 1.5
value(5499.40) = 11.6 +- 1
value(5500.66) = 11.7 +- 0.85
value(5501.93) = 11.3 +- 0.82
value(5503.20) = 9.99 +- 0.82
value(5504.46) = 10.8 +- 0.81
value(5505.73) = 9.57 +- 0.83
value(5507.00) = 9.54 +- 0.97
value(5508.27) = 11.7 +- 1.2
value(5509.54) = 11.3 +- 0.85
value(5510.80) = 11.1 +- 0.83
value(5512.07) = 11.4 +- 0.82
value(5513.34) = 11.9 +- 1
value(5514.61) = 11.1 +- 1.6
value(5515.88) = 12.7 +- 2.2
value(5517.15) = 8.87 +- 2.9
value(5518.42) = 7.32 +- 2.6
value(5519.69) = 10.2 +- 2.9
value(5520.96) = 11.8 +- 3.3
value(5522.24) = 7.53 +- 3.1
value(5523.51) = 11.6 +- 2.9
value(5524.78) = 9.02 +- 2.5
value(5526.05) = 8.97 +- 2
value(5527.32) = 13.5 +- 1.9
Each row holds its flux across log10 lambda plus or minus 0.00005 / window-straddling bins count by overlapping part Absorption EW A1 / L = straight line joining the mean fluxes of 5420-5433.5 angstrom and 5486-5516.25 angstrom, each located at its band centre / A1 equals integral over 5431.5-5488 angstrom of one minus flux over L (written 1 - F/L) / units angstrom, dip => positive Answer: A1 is 2.3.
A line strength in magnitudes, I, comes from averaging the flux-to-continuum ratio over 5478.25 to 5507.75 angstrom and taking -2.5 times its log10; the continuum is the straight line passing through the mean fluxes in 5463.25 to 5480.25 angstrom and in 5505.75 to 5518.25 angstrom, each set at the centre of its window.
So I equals 0.04 mag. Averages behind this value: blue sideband 10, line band 10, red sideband 10.9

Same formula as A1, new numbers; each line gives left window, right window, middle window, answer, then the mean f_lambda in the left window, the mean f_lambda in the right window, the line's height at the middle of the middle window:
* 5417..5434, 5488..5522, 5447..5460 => 0.7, 10.8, 10.4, 10.6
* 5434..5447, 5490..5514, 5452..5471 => 1.1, 11.1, 10.5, 10.9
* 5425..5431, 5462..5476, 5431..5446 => 0.2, 11.2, 10.1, 10.9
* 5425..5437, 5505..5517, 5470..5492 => 2.1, 10.8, 11.1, 10.9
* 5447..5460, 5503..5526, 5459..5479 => 0.2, 10.1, 10.4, 10.1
